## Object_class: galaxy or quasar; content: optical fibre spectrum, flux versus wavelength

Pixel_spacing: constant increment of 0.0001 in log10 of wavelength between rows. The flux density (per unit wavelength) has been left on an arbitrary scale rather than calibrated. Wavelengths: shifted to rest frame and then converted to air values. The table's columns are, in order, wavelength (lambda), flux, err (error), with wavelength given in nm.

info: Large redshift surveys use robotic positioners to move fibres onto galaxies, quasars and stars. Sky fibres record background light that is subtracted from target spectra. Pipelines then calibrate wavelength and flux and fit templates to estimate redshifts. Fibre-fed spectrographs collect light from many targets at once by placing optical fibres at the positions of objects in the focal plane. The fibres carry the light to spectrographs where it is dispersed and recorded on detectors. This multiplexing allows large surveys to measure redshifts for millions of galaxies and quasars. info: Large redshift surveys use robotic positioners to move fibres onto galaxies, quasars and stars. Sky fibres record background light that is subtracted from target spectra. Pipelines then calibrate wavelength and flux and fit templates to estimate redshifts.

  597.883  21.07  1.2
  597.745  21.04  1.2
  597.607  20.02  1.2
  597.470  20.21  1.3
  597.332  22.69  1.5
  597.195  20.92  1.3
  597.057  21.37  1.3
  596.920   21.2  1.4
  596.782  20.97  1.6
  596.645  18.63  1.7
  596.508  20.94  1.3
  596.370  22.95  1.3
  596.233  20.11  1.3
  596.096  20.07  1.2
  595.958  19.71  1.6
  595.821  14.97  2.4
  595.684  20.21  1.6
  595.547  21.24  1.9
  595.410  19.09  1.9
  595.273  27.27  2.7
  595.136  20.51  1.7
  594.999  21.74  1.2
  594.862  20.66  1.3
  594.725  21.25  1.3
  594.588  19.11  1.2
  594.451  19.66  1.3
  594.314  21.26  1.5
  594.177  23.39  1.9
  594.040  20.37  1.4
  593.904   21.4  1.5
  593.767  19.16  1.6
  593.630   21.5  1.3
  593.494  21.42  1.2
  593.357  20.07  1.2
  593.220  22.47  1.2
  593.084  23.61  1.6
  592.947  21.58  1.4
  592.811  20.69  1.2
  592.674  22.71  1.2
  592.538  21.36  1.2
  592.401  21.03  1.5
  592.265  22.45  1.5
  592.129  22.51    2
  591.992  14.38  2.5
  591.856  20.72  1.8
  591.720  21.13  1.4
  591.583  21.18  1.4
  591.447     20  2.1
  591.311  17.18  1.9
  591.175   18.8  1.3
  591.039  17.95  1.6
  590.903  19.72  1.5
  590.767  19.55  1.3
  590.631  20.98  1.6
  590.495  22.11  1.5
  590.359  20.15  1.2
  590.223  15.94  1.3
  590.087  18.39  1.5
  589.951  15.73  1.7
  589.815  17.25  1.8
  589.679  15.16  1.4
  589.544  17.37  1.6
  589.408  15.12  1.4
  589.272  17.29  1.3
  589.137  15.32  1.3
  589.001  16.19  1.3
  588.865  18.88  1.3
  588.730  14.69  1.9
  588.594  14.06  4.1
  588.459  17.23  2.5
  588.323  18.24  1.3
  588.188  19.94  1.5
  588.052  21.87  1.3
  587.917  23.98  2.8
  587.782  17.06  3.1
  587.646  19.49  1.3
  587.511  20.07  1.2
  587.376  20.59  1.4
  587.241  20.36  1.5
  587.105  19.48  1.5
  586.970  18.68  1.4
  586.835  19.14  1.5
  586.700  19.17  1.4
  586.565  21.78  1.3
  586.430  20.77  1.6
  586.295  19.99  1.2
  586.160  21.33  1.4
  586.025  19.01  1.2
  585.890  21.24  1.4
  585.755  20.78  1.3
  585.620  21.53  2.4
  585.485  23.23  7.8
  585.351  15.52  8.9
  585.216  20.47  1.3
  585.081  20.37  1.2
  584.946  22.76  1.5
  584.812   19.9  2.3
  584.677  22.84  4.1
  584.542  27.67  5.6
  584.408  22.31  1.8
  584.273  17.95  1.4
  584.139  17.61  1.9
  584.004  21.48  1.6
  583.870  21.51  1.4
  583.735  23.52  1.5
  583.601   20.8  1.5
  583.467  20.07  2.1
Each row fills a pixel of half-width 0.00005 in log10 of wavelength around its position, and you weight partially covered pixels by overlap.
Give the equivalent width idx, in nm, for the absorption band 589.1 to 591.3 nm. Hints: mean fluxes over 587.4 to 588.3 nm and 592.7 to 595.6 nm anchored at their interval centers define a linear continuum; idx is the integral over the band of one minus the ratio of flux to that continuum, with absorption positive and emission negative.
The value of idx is 0.29 nm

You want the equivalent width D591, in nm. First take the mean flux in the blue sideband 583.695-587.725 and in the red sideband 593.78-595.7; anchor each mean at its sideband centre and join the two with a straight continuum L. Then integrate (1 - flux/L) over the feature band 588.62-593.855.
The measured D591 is 0.440 nm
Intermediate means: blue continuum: 20.7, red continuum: 21.2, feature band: 19.2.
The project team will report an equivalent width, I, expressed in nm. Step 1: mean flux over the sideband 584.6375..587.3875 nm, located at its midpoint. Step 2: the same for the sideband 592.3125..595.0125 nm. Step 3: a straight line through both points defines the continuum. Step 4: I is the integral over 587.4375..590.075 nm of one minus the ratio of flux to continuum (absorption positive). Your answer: 0.387 nm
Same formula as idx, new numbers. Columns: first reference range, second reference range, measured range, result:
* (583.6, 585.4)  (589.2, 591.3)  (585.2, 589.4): 0.10 nm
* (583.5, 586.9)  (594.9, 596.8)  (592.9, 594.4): -0.06 nm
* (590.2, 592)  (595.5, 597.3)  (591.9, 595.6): -0.24 nm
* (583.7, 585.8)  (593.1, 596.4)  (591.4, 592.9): 0.01 nm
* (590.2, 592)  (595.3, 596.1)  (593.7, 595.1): -0.09 nm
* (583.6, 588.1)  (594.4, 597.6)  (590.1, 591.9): 0.10 nm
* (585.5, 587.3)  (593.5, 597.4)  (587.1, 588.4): 0.02 nm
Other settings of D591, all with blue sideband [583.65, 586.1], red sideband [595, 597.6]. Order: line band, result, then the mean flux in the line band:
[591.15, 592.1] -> 0.076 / 19.2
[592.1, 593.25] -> -0.064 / 22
